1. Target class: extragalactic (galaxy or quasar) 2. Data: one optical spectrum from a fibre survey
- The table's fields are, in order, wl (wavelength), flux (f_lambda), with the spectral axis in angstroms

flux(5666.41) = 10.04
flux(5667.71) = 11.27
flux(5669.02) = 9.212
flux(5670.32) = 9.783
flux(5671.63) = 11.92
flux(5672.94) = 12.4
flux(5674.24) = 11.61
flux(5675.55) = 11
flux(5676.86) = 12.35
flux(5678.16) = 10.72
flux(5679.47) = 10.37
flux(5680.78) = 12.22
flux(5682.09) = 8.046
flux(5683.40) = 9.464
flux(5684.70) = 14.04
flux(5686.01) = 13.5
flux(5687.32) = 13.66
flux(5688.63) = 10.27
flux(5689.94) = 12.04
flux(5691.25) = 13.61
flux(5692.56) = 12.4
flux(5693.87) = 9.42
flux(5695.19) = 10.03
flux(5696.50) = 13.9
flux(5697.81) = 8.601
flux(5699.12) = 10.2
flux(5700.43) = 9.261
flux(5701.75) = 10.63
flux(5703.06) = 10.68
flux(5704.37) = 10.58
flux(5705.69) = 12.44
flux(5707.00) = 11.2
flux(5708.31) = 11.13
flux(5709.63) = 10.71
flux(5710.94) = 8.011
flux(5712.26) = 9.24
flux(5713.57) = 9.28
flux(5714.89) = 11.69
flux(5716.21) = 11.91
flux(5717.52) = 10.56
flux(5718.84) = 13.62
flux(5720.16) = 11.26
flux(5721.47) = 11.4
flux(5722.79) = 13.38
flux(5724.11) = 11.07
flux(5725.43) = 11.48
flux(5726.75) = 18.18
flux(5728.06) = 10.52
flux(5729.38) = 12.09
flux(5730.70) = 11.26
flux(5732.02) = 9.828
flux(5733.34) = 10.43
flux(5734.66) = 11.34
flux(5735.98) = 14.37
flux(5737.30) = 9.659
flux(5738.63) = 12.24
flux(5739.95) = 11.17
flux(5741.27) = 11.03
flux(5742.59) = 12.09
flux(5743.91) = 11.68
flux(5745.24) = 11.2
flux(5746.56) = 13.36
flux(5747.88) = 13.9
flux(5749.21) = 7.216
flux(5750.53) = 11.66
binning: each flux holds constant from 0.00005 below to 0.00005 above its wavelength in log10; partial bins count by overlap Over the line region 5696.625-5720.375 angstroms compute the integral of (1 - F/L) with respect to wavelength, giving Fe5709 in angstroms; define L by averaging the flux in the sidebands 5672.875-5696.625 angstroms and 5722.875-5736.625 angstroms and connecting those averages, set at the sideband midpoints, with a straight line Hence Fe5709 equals 2.4 angstroms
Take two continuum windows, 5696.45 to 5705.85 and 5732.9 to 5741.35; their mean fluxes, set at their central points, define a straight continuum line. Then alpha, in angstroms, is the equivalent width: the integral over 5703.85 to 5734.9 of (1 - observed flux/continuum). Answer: -1.0 angstroms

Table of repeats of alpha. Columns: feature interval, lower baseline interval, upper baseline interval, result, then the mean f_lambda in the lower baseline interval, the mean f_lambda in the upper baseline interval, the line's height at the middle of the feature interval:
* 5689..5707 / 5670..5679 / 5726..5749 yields 0.9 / 11.4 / 11.9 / 11.6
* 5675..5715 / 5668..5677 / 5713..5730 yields 1.9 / 11.1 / 12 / 11.5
